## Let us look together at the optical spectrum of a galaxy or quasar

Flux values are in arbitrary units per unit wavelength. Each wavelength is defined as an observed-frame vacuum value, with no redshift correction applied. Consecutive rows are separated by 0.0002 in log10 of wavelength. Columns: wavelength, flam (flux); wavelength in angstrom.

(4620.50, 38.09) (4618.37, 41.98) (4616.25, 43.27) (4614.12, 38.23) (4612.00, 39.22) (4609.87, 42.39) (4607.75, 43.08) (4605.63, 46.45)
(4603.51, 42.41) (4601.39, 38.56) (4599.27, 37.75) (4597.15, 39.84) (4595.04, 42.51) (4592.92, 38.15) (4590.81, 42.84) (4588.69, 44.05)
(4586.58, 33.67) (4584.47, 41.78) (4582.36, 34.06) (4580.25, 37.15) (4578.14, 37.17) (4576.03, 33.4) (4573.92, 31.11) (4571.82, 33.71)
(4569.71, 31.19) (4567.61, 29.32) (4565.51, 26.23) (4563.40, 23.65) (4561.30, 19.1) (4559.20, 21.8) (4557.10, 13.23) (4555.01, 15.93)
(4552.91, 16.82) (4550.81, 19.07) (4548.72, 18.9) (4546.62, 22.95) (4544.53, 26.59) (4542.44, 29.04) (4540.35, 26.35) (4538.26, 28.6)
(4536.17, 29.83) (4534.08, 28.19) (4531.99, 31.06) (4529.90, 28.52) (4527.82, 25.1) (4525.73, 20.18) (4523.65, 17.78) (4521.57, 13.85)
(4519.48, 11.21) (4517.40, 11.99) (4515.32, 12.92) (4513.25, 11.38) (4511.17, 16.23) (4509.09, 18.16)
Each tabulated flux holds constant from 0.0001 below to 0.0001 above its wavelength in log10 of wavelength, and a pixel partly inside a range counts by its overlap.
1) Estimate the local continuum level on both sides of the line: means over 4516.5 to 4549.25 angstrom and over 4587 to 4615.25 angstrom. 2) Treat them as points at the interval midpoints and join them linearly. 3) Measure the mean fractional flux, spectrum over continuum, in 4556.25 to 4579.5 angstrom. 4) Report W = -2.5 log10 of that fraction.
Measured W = 0.187 mag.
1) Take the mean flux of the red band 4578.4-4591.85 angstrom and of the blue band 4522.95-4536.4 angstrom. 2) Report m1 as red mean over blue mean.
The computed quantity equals 1.51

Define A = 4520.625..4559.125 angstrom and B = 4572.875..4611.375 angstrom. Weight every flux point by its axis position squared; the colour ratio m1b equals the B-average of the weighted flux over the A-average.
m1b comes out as 1.8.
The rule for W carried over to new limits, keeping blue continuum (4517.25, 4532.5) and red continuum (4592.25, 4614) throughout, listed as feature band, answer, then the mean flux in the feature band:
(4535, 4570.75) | 0.157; 23.5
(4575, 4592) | -0.067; 38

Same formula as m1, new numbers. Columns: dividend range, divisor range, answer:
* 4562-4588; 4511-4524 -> 2.47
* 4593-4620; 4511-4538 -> 2.03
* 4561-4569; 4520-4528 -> 1.41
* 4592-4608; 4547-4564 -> 2.21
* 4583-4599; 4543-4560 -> 2.04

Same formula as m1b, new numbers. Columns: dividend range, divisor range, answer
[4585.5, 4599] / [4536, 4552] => 1.65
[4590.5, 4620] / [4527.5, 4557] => 1.73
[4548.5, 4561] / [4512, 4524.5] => 1.36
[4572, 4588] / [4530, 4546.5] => 1.29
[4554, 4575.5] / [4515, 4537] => 1.19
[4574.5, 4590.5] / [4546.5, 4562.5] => 2.07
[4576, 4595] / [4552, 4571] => 1.76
